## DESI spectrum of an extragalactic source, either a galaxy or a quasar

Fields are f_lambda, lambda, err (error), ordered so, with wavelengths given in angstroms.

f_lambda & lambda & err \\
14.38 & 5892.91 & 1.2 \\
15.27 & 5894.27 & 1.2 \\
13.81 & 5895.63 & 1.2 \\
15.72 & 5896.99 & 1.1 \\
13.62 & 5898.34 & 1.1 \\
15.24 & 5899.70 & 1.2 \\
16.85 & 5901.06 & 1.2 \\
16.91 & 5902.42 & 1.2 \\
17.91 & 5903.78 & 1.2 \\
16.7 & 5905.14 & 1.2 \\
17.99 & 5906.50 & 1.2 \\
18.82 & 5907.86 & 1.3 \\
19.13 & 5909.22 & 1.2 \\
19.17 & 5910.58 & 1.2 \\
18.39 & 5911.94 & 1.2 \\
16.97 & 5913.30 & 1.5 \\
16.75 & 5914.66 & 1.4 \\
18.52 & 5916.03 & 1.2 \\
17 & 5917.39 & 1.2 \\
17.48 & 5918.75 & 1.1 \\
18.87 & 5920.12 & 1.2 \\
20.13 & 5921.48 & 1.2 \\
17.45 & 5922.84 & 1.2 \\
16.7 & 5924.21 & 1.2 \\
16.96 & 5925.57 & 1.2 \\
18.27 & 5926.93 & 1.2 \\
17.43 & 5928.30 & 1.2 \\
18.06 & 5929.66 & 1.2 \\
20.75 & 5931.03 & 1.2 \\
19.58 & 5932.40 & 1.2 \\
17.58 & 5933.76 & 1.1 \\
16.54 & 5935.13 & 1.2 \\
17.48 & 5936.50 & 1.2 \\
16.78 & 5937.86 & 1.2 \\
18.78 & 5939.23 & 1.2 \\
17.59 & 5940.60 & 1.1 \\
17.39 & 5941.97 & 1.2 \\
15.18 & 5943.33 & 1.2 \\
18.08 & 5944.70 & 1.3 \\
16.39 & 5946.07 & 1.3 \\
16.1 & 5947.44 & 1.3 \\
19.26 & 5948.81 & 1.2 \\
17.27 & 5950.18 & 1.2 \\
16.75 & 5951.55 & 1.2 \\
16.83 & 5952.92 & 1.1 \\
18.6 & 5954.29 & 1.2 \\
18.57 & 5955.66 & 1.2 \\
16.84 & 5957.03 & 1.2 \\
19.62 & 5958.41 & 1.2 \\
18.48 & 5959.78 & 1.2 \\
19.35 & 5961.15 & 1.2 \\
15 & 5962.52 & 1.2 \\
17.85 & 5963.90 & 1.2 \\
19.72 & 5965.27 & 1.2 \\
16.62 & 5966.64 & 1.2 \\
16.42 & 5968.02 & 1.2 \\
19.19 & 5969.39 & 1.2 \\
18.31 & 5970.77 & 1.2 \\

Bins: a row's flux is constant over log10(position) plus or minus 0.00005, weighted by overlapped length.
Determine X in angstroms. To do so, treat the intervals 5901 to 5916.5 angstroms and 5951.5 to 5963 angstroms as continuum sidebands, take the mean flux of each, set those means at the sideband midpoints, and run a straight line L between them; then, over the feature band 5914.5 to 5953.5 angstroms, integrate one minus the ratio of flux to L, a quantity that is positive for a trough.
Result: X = 0.5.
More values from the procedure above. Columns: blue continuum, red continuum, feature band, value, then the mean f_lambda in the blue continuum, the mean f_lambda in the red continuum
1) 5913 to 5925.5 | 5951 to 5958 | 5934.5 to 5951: 0.4 angstroms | 17.7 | 17.6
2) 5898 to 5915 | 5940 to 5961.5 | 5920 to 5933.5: -0.7 angstroms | 17.3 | 17.6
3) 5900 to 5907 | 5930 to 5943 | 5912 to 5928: -0.2 angstroms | 17.1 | 18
